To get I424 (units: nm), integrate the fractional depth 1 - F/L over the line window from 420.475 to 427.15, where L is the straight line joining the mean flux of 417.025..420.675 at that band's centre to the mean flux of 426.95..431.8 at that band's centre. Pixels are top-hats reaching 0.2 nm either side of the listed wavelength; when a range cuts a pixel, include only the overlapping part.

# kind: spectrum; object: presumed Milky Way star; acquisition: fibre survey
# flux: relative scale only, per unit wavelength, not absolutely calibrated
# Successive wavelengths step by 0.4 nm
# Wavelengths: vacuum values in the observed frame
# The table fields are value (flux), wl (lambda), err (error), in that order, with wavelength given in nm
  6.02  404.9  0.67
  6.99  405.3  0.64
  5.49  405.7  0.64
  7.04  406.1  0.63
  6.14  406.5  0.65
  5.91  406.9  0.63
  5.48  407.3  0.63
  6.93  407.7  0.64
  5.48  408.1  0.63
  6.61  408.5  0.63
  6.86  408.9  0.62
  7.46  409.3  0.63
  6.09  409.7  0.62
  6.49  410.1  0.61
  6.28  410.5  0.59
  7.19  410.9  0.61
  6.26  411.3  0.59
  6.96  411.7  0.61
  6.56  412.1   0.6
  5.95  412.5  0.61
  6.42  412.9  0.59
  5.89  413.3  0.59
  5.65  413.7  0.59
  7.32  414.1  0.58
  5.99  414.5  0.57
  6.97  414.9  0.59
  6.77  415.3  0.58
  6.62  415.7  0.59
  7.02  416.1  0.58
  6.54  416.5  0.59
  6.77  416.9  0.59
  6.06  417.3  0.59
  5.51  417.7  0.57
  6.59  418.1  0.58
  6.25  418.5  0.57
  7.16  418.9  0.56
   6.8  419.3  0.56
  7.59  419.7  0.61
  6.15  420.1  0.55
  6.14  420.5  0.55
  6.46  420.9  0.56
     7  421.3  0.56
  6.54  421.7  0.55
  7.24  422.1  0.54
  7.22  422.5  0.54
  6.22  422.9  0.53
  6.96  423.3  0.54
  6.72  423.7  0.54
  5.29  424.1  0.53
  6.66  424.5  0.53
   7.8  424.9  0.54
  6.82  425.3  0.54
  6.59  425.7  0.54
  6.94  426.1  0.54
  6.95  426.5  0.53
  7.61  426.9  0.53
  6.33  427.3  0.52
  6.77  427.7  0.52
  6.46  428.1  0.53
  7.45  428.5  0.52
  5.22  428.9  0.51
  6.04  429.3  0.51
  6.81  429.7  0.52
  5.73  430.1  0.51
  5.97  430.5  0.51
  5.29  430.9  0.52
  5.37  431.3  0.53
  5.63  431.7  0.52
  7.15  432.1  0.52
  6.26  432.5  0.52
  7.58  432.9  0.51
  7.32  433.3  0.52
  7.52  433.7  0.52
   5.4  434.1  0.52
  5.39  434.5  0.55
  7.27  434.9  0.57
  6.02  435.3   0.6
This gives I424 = -0.49 nm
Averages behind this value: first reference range 6.48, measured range 6.79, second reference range 6.15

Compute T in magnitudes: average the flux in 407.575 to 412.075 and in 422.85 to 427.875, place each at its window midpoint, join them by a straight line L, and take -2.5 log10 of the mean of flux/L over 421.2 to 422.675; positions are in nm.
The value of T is -0.043 mag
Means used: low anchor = 6.59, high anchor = 6.76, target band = 7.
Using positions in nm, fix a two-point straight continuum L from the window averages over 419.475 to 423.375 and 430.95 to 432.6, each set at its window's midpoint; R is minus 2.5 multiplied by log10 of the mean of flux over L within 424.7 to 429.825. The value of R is -0.07 mag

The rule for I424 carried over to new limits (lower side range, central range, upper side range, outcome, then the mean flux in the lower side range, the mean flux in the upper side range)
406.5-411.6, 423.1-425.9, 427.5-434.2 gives -0.14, 6.42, 6.37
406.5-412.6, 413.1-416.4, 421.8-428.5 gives 0.01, 6.43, 6.8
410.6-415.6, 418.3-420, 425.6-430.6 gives -0.10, 6.49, 6.54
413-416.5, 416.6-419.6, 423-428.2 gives 0.05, 6.53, 6.76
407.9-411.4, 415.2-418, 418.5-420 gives 0.16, 6.53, 6.99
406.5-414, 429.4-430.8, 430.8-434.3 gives 0.07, 6.37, 6.42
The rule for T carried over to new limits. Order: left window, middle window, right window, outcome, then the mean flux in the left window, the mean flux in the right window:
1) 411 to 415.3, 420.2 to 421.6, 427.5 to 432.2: -0.036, 6.43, 6.14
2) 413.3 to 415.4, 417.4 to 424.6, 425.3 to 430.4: -0.009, 6.47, 6.57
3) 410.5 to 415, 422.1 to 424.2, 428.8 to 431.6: -0.095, 6.45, 5.79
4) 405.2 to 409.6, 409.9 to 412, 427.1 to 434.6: -0.044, 6.38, 6.31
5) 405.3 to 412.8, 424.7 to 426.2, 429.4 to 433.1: -0.129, 6.41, 6.19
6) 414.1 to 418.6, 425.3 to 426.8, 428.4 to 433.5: -0.087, 6.51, 6.27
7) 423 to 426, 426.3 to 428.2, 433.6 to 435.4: -0.044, 6.68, 6.27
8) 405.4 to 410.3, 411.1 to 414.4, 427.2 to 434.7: -0.005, 6.35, 6.3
